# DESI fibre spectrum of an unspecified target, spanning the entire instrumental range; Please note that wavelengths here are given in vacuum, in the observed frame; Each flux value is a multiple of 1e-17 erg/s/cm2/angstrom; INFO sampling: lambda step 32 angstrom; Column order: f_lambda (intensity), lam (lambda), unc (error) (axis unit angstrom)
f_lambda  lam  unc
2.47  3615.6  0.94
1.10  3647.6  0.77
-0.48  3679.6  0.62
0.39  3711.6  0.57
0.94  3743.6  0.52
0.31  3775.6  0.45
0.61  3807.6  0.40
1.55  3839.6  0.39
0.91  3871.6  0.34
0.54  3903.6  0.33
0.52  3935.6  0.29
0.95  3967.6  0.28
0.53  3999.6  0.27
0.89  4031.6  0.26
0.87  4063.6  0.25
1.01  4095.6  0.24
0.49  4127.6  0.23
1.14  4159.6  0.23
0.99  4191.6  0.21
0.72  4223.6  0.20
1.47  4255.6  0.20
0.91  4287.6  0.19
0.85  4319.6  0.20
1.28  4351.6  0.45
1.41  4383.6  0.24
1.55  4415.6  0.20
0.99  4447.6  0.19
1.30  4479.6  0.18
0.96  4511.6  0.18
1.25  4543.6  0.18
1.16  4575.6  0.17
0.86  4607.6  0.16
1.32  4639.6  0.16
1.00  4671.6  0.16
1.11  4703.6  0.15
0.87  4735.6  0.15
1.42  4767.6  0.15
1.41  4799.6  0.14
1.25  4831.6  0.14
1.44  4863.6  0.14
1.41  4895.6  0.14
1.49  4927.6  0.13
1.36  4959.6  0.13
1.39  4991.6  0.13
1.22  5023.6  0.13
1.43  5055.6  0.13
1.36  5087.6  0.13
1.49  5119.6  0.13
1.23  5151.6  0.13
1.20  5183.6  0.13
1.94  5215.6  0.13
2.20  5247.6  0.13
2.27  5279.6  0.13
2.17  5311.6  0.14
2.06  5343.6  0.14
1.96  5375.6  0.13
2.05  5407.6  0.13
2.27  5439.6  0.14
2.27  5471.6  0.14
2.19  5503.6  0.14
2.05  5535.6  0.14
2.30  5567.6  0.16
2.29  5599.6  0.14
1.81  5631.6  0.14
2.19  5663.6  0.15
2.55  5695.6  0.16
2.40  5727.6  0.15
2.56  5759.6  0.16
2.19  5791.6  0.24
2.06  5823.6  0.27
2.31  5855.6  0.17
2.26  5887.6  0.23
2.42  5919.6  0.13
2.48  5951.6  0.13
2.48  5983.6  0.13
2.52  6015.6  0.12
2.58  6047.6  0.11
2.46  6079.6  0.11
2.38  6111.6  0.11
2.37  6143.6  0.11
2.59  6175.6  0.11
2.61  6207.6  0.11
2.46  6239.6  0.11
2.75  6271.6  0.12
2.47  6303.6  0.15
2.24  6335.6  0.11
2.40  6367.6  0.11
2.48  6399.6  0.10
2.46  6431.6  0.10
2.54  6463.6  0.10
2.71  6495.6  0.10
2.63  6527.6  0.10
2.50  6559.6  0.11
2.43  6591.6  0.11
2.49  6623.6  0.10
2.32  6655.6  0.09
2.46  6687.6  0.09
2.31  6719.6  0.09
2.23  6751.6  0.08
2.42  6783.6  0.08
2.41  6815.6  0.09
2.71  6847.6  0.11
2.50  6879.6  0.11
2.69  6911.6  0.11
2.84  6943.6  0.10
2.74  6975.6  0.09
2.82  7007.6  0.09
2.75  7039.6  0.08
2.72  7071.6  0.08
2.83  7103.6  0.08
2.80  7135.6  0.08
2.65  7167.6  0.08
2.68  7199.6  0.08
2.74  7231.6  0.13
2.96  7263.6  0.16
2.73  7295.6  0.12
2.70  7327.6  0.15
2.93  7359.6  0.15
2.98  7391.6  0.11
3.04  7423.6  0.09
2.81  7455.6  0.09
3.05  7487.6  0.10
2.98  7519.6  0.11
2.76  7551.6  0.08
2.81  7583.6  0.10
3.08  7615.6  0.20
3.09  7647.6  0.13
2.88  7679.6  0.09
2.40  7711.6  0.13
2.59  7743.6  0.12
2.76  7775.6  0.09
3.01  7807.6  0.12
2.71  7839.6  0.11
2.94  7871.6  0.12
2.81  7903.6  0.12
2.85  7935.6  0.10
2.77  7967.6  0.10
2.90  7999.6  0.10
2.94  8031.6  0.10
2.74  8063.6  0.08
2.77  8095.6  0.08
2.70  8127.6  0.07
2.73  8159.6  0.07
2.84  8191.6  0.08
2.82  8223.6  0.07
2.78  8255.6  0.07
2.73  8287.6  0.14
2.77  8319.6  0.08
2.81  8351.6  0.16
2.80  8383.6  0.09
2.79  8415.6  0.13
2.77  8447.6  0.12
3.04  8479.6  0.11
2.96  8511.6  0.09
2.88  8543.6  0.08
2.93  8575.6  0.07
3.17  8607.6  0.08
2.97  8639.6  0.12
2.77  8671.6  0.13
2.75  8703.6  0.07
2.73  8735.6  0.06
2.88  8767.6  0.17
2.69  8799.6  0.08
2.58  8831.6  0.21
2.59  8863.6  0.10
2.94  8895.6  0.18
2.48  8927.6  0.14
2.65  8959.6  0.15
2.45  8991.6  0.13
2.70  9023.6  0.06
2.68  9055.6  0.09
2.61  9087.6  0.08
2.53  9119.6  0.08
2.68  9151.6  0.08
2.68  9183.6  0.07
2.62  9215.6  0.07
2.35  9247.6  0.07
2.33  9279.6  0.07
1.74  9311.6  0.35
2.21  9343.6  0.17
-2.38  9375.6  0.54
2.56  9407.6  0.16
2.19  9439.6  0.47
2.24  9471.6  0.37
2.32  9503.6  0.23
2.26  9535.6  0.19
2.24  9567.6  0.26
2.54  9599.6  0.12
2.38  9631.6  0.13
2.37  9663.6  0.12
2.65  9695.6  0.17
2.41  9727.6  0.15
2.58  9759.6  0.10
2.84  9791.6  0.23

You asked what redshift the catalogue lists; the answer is 0.307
